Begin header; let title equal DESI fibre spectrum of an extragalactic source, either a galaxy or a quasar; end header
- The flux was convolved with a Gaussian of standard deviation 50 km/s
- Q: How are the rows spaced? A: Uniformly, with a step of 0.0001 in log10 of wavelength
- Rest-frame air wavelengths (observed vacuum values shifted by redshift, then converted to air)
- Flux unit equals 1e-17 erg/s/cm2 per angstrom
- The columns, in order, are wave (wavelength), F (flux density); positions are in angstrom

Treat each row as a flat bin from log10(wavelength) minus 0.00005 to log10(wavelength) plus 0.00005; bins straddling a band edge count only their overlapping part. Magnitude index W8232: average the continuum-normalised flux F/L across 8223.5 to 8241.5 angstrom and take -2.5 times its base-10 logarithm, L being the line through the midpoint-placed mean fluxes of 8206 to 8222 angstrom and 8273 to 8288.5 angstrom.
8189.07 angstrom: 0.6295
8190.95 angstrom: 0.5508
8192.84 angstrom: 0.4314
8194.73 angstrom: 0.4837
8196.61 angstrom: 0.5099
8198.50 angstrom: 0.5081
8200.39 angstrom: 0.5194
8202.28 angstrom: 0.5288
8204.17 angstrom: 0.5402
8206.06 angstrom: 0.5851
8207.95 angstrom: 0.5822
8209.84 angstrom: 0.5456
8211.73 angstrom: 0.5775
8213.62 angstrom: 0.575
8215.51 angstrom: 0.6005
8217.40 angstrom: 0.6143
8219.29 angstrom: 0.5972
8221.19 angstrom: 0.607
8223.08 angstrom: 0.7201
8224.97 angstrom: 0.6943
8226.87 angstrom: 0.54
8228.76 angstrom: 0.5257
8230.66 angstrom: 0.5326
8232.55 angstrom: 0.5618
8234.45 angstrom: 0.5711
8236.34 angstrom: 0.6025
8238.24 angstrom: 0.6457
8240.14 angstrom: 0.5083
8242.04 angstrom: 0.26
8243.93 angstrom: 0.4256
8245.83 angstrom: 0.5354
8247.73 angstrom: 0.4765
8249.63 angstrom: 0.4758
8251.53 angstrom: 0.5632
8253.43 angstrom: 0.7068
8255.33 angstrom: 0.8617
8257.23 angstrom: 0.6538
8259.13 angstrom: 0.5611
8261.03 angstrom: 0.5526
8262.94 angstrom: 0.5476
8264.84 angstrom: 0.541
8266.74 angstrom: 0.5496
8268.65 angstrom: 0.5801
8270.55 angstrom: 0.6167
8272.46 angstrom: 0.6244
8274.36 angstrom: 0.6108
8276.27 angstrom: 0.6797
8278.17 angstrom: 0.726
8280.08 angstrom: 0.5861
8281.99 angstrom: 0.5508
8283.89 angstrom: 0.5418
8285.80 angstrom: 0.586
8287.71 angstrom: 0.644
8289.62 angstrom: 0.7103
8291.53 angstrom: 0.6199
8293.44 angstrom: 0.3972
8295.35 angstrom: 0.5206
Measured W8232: 0.04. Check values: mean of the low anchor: 0.587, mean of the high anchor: 0.616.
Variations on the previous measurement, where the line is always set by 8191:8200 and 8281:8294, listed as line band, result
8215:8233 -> -0.16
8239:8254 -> 0.11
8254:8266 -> -0.12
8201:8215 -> -0.12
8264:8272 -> -0.02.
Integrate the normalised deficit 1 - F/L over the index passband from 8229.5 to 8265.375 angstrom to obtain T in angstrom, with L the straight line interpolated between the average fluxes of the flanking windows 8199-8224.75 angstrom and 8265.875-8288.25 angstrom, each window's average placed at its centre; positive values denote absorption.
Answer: 2.4 angstrom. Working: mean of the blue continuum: 0.586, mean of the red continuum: 0.607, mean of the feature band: 0.557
